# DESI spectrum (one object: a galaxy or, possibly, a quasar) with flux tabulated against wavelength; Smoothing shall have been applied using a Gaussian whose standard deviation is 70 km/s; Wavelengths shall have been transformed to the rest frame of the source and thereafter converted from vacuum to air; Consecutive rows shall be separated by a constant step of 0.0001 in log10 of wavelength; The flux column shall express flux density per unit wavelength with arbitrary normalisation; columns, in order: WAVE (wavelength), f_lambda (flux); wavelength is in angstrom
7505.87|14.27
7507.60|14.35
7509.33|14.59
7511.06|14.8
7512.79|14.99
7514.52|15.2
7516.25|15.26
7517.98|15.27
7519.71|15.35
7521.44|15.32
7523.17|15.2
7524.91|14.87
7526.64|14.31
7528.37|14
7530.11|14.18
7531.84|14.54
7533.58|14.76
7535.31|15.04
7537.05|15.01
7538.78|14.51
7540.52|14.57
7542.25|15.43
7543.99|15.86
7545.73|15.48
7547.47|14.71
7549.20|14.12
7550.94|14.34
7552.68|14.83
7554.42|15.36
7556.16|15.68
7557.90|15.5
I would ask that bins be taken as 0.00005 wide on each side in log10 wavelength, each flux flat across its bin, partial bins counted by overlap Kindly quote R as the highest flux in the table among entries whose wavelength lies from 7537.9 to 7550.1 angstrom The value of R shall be 15.86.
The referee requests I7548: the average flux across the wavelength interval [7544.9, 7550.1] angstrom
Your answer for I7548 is 14.8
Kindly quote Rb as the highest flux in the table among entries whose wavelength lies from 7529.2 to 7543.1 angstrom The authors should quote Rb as 15.43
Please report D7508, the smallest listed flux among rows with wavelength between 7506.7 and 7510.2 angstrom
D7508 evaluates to 14.35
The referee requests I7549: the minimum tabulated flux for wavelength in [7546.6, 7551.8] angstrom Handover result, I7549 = 14.12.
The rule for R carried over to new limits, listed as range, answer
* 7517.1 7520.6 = 15.35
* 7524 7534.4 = 14.87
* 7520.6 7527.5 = 15.32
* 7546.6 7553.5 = 14.83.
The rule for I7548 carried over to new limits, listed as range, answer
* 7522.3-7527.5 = 14.8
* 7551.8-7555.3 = 15.1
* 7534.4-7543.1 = 14.9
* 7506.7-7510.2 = 14.5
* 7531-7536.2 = 14.8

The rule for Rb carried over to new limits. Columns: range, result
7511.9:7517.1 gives 15.26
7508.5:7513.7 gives 14.99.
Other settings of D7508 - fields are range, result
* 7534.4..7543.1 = 14.51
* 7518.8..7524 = 15.2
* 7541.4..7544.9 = 15.43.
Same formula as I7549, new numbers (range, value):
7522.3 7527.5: 14.31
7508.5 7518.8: 14.59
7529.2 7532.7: 14.18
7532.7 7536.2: 14.76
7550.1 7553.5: 14.34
